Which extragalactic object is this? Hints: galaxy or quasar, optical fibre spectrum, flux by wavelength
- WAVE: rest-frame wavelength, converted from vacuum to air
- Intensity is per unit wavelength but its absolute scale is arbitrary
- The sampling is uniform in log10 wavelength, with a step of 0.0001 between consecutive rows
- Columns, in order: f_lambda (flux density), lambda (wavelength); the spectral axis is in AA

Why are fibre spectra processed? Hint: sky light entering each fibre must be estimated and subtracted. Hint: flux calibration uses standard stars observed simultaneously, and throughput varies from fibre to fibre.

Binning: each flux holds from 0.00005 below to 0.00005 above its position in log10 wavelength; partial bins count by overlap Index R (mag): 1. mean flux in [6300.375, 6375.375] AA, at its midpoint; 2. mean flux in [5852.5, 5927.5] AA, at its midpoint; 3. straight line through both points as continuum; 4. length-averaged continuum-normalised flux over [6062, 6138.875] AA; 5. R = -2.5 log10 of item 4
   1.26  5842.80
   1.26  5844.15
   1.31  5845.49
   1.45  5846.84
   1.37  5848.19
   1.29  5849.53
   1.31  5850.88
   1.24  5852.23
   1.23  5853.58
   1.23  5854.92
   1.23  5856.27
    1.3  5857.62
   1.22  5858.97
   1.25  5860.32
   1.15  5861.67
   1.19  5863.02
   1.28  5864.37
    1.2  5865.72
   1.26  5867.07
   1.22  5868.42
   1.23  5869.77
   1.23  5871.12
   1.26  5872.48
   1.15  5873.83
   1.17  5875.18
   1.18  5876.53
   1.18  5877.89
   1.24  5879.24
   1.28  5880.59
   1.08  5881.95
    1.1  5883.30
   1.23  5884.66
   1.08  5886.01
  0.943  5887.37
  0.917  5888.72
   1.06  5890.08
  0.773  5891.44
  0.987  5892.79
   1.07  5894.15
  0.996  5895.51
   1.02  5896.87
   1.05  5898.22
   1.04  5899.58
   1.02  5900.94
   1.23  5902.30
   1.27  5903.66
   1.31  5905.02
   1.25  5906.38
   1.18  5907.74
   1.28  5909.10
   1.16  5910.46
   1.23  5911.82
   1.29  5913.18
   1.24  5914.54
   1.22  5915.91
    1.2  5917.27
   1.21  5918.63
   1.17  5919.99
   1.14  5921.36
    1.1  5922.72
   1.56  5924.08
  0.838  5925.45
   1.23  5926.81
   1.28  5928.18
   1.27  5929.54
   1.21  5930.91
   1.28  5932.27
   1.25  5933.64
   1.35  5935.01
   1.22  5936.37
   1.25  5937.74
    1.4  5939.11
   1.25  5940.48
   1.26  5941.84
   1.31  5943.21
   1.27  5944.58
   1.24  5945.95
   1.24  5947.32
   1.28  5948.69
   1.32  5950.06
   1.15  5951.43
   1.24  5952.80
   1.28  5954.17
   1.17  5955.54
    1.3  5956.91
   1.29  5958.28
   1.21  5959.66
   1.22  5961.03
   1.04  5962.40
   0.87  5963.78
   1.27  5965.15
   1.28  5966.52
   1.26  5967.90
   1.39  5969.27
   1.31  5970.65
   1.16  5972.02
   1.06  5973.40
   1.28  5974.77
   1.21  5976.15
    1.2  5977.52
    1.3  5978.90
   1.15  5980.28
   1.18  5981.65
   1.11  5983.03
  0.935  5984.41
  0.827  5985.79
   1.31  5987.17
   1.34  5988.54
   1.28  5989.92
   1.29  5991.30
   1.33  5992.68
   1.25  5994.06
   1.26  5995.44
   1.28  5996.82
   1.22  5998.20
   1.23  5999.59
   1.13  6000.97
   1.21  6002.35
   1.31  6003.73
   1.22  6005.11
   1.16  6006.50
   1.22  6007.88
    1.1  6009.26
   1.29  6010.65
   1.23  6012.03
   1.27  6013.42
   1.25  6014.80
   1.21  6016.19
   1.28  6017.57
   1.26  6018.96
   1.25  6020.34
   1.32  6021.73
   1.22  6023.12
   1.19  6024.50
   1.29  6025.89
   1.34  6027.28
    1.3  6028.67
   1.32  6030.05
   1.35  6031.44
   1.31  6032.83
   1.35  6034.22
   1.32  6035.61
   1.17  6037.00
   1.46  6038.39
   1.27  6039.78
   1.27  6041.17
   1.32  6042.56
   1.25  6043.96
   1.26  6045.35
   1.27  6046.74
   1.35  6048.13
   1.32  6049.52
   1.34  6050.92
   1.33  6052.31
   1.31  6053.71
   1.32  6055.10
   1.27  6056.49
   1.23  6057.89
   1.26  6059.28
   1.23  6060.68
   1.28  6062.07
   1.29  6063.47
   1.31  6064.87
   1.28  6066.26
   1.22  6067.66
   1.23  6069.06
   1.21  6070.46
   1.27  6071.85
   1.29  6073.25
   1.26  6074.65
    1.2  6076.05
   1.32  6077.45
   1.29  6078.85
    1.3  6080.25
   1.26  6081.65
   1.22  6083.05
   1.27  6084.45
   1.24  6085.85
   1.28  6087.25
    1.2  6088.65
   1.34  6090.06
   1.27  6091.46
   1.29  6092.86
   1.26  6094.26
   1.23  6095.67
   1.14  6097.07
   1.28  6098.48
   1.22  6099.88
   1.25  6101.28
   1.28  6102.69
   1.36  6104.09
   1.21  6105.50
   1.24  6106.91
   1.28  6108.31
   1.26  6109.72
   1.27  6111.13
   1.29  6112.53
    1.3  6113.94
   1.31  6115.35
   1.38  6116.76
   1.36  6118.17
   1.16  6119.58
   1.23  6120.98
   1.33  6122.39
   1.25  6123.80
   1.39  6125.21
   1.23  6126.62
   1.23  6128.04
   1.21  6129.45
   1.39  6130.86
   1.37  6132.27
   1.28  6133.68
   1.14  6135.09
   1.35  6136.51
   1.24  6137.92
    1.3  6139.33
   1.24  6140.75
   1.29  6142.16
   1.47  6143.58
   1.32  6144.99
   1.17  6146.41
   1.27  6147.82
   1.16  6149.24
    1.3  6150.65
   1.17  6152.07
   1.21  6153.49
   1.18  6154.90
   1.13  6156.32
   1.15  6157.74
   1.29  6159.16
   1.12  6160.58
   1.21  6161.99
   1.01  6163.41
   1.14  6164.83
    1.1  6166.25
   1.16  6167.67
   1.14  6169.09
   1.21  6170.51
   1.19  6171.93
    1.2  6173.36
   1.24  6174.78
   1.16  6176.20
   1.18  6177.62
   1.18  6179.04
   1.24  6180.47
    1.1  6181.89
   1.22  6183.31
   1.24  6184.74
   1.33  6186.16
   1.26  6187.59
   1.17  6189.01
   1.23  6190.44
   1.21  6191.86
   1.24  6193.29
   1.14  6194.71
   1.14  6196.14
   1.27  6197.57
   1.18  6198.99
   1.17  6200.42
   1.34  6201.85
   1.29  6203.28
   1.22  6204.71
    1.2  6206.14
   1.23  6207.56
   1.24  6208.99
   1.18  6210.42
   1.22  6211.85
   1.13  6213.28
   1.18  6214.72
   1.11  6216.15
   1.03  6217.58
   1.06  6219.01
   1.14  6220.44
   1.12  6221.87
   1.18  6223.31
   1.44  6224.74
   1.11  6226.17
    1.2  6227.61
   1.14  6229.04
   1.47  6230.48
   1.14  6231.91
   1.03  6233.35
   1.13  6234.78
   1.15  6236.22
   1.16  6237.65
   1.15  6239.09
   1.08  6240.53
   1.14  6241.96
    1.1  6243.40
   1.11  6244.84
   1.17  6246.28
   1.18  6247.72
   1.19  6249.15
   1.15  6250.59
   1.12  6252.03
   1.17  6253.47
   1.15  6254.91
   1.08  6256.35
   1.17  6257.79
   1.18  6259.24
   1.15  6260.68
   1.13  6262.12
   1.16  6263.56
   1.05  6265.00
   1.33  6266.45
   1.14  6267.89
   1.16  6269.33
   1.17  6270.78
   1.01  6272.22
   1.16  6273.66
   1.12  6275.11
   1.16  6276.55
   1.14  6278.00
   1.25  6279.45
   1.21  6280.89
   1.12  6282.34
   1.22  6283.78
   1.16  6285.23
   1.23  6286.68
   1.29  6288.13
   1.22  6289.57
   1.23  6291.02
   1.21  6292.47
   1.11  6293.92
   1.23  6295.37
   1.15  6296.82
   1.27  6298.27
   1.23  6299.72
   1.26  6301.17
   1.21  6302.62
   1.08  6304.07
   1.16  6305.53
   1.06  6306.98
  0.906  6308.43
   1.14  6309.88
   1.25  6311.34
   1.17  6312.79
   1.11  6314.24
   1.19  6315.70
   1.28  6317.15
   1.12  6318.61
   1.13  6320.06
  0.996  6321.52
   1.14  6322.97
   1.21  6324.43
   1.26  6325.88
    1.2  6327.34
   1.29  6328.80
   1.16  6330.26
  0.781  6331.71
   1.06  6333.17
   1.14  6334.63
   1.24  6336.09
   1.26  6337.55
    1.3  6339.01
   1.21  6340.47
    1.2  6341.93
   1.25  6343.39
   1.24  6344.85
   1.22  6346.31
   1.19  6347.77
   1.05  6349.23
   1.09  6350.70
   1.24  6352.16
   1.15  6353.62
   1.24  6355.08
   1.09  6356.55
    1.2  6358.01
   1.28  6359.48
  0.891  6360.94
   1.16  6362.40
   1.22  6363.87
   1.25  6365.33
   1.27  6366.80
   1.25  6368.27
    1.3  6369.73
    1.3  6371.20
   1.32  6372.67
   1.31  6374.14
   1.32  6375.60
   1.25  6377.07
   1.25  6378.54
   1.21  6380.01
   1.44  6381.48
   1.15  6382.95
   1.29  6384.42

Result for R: -0.09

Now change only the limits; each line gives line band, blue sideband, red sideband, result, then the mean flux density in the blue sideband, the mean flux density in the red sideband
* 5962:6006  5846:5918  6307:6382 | -0.02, 1.18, 1.19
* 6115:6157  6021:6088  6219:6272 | -0.03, 1.28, 1.16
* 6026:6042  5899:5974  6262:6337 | -0.09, 1.22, 1.16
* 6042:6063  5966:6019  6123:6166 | -0.05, 1.22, 1.24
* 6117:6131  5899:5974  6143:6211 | -0.06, 1.22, 1.21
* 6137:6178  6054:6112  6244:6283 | 0.01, 1.26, 1.15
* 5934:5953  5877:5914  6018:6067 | -0.08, 1.12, 1.29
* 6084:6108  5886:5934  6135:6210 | -0.06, 1.15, 1.21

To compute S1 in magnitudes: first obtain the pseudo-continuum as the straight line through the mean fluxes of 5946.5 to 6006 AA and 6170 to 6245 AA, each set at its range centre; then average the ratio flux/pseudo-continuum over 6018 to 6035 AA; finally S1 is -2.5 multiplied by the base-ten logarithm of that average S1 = -0.073 mag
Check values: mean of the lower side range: 1.21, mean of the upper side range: 1.19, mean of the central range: 1.29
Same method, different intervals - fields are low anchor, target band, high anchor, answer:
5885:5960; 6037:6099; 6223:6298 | -0.08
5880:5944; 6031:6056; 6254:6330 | -0.12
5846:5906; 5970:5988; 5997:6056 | 0.07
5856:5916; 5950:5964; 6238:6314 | -0.03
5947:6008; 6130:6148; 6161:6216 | -0.08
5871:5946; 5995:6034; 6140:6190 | -0.06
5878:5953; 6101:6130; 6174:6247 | -0.08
